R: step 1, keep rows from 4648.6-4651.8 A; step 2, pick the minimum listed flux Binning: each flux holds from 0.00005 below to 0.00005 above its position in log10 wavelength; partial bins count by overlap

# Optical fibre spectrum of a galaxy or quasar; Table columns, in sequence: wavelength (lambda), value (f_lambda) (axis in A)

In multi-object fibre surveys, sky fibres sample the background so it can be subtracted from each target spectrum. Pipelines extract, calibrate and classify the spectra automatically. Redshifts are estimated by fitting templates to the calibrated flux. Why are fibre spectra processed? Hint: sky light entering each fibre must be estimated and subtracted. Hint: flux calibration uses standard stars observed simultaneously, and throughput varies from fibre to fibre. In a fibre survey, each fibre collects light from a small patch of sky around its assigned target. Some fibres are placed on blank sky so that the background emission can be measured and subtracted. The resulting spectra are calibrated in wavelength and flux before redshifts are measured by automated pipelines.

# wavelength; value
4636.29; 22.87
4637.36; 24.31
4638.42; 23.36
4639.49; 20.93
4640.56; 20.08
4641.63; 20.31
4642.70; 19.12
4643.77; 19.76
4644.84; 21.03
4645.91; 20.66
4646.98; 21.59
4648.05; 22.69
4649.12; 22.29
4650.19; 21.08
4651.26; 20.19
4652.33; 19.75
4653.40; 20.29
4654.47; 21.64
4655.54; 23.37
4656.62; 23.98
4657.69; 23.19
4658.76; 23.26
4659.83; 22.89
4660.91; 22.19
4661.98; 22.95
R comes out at 20.19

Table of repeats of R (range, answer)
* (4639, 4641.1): 20.08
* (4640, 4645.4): 19.12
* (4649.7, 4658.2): 19.75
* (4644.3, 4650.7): 20.66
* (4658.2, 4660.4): 22.89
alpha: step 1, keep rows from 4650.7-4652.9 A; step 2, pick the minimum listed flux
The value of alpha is 19.75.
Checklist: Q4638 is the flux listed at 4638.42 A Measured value 23.36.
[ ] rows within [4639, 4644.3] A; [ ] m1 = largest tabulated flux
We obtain 20.93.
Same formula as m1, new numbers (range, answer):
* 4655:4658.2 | 23.98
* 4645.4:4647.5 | 21.59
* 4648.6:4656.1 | 23.37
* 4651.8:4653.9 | 20.29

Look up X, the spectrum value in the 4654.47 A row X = 21.64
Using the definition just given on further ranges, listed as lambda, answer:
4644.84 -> 21.03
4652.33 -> 19.75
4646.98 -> 21.59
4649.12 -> 22.29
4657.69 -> 23.19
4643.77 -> 19.76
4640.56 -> 20.08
